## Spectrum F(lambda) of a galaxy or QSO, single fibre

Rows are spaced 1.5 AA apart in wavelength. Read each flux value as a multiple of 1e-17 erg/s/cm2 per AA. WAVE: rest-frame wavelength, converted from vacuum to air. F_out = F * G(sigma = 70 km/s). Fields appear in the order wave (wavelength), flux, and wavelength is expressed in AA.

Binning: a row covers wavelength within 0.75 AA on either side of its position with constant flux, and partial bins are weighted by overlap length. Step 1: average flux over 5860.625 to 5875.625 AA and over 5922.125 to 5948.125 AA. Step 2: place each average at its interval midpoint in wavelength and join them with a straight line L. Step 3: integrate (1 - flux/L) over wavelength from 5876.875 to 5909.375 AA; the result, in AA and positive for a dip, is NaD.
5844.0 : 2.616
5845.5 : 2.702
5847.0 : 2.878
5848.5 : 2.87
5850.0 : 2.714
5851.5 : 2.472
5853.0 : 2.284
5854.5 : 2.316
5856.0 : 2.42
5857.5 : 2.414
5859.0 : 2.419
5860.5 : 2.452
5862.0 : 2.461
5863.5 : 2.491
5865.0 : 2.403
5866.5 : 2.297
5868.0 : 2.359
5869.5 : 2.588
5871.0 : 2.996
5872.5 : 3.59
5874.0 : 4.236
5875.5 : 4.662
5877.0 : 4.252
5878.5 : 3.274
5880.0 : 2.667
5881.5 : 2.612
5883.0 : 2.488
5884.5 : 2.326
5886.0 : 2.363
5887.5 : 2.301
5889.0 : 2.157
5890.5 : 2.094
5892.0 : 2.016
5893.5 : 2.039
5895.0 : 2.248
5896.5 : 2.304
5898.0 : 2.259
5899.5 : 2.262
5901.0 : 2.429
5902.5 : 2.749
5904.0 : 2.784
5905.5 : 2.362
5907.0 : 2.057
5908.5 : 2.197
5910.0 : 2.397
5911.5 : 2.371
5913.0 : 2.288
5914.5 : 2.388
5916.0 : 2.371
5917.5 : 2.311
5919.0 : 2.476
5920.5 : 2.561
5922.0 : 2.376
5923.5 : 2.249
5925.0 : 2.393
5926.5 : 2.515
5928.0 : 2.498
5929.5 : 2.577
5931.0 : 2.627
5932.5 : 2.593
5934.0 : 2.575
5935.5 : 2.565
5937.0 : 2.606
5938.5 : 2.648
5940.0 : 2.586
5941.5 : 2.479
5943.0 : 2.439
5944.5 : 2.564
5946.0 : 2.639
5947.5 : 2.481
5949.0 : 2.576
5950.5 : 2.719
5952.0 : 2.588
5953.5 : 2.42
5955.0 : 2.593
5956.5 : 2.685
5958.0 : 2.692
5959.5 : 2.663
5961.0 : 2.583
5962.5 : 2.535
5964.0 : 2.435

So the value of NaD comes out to 4.0 AA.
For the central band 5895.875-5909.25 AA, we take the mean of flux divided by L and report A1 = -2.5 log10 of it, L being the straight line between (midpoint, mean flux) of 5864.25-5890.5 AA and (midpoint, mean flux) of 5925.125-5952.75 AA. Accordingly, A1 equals 0.16 mag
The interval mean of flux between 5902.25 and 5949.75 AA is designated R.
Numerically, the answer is 2.48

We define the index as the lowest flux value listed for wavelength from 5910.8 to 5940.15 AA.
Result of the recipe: 2.249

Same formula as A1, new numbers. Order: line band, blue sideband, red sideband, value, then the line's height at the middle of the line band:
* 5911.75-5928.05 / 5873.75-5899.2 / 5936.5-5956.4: 0.10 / 2.62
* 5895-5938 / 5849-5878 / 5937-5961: 0.11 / 2.68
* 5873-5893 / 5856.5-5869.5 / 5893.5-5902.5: -0.21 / 2.36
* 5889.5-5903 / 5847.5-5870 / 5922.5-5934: 0.10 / 2.48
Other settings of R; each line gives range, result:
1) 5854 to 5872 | 2.49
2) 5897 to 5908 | 2.41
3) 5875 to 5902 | 2.58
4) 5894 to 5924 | 2.37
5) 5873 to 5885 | 3.34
